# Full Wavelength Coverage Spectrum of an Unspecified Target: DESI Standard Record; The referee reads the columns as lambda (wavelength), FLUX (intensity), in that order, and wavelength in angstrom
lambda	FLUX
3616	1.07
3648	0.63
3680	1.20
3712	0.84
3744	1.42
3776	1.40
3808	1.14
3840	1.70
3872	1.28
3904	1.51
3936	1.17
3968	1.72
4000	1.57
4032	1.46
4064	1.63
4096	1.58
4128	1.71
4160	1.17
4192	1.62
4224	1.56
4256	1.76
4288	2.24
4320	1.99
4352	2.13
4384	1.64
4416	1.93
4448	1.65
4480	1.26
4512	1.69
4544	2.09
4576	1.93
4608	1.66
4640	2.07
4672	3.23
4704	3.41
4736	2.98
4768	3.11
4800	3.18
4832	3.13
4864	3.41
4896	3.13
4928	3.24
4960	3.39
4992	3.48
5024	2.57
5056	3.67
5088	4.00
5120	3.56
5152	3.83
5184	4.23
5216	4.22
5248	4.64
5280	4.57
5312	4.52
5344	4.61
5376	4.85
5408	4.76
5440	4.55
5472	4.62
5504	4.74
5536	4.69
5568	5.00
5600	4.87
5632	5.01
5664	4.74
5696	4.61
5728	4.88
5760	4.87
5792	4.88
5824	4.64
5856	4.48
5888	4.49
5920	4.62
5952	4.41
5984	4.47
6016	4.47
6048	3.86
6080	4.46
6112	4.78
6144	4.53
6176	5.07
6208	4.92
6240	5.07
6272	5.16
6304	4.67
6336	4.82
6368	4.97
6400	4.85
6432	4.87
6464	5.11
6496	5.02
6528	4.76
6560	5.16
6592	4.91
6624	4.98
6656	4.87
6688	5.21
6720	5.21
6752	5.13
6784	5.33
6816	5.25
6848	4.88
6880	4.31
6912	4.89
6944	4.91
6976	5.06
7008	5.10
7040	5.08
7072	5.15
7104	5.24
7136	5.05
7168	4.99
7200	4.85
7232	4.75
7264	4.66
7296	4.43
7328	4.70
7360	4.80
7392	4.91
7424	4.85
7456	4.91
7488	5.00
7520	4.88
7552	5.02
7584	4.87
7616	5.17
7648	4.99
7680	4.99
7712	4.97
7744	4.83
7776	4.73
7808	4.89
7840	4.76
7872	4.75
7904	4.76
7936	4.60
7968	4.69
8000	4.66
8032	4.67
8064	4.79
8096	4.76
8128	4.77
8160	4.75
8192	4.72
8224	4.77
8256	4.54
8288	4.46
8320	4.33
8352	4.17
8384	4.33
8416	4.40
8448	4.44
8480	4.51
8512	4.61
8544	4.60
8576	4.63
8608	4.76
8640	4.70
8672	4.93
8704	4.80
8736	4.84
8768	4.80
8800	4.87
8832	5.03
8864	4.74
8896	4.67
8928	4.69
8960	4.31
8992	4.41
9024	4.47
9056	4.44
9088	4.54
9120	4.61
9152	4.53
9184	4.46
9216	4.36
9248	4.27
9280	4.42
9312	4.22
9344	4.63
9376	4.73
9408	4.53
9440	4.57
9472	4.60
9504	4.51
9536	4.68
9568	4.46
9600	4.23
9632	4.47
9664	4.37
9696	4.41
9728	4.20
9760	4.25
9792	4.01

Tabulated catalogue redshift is 0.167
